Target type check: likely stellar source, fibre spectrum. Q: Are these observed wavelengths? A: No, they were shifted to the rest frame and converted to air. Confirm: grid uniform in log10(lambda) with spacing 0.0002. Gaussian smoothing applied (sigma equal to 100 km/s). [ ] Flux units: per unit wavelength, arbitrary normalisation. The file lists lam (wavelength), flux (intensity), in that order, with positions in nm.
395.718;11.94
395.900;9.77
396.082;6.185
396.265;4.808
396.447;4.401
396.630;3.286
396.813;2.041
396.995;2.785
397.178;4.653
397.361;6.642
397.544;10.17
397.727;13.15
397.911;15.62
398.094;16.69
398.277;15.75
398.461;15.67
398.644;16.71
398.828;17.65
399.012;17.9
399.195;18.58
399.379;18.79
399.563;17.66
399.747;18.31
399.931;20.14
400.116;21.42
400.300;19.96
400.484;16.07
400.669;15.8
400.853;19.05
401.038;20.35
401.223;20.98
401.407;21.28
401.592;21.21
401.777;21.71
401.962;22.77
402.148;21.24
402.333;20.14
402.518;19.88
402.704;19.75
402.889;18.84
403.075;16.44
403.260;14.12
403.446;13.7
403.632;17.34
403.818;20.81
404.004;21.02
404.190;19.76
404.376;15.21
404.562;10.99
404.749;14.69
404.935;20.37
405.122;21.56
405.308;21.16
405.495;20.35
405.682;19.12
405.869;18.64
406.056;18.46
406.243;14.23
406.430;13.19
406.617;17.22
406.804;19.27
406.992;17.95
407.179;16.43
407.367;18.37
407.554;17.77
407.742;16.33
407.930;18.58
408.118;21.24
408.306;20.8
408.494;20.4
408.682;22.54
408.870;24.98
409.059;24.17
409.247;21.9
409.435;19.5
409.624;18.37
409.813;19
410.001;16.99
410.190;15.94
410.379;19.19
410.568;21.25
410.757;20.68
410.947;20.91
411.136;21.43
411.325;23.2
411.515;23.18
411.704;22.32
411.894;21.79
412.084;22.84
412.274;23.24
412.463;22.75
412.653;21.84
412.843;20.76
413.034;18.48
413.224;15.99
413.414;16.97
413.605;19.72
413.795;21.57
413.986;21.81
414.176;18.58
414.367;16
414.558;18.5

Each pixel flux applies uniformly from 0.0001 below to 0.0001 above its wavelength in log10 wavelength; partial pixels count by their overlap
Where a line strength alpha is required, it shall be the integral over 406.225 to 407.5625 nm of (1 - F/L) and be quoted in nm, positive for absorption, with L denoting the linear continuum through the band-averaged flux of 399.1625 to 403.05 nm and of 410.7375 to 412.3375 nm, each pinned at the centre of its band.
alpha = 0.266 nm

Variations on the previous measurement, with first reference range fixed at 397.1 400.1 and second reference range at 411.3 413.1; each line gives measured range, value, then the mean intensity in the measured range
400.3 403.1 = -0.466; 19.8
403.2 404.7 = 0.119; 16.6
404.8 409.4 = 0.059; 19.3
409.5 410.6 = 0.140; 18.3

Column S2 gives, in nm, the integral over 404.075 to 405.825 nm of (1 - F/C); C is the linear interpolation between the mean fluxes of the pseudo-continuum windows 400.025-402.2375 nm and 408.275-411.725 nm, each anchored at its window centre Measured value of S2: 0.19 nm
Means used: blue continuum 20.2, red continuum 20.9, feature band 18.2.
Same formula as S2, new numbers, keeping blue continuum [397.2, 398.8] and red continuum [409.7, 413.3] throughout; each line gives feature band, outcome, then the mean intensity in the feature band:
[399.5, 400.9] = -0.37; 18.6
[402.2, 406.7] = -0.25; 17.8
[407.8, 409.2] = -0.19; 21.7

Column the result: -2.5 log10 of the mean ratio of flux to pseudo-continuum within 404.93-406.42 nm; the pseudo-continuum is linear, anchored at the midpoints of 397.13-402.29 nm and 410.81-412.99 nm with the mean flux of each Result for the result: 0.05 mag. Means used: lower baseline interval 17.5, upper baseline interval 22.1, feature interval 18.8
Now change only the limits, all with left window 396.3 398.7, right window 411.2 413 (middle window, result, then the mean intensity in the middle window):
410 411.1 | 0.08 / 19.5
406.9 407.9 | 0.05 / 17.4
